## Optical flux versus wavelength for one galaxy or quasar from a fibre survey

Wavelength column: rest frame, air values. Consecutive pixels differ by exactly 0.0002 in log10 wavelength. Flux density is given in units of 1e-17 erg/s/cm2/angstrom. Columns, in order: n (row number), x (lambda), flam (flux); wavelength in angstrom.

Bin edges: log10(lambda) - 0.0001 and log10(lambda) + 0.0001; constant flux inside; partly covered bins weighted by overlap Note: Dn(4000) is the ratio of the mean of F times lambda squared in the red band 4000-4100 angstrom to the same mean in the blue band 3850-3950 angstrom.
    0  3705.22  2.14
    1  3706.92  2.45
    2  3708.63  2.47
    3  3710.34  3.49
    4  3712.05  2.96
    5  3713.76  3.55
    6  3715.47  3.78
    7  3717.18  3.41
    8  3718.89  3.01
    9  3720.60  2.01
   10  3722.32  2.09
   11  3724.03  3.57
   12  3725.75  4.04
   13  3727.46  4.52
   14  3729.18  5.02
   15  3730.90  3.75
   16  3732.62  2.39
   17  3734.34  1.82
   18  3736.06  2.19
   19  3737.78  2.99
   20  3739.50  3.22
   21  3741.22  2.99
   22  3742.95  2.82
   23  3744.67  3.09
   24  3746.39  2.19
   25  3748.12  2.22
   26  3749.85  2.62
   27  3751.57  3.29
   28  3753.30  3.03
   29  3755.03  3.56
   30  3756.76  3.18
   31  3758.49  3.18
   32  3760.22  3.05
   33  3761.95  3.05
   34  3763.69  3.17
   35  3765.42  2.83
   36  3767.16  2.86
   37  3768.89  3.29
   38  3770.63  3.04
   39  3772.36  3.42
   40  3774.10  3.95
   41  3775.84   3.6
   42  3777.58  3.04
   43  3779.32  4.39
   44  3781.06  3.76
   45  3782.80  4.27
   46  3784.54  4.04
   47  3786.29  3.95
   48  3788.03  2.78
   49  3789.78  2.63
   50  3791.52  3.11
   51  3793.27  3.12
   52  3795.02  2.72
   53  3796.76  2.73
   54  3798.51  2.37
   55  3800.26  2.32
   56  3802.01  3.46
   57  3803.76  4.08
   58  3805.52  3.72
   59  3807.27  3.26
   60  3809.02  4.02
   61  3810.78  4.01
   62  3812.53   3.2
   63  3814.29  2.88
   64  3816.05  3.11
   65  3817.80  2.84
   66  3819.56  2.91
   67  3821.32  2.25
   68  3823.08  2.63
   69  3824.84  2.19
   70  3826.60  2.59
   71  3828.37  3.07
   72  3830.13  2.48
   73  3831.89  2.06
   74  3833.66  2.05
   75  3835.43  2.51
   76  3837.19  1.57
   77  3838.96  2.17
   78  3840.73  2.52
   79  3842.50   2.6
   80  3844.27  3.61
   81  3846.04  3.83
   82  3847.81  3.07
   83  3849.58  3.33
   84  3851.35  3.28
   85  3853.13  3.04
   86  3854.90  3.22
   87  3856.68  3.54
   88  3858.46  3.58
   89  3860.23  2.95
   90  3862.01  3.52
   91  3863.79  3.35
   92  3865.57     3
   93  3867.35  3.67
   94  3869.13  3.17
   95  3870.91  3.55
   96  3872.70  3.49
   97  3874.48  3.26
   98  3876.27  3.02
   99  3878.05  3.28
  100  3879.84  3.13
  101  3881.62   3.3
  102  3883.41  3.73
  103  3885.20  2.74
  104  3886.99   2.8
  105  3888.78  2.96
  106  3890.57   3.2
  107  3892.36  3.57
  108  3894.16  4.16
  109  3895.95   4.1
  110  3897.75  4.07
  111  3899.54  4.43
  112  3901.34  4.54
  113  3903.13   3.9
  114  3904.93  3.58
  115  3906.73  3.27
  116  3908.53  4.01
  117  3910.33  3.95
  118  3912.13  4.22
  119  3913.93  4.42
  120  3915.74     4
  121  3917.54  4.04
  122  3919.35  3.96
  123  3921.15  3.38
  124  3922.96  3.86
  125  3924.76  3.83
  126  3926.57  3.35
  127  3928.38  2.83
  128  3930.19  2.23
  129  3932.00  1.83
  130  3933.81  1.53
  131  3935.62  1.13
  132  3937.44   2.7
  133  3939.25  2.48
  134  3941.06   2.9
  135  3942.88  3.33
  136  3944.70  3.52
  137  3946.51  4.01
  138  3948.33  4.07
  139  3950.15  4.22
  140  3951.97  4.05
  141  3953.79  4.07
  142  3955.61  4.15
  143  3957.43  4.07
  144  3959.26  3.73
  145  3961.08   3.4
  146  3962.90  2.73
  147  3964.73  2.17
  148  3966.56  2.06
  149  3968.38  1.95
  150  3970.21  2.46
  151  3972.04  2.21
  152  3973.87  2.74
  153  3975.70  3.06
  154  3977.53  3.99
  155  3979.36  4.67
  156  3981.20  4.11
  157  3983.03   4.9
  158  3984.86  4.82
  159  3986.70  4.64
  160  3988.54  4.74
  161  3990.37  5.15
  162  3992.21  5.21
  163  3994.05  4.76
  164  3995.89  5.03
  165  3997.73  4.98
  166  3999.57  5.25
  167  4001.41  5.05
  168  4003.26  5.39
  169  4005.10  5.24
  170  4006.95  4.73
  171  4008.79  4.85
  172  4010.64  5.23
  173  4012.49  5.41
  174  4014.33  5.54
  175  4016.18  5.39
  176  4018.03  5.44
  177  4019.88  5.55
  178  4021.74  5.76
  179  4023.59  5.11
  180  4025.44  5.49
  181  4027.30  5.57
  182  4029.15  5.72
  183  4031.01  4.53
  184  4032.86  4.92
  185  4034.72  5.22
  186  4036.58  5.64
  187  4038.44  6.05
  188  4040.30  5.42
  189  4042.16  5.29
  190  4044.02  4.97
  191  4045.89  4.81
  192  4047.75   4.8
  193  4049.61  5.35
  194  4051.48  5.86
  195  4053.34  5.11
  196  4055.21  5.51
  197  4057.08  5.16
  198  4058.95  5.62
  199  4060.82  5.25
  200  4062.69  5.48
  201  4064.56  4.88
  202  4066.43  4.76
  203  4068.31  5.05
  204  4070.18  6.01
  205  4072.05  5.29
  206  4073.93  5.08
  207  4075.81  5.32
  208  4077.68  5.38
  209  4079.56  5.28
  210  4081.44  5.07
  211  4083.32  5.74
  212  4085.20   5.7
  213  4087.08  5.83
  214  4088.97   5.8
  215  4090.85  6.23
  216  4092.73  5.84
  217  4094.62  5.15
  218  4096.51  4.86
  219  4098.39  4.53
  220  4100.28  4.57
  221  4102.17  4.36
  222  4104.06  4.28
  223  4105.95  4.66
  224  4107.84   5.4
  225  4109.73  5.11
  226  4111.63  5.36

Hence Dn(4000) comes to 1.69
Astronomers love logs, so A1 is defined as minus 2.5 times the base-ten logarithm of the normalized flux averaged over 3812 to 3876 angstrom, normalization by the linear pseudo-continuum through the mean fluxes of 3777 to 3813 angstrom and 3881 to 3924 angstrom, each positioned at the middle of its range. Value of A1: 0.21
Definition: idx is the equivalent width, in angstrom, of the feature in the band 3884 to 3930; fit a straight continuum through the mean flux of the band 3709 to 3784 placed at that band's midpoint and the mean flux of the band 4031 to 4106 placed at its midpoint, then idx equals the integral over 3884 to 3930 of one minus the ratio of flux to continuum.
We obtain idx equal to 5.7 angstrom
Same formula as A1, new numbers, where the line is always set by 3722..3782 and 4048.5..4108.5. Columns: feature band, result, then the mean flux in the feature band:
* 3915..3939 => 0.405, 2.95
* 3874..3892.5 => 0.260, 3.16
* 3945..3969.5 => 0.290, 3.43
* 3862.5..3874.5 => 0.167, 3.37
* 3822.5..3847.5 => 0.400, 2.57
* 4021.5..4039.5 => -0.091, 5.39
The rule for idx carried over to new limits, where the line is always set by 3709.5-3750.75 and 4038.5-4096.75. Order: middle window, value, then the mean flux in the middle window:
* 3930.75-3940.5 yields 5.4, 1.98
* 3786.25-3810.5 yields 2.6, 3.16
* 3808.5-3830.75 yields 4.5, 2.92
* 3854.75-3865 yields 1.5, 3.36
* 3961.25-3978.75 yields 7.6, 2.67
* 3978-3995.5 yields 0.2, 4.77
